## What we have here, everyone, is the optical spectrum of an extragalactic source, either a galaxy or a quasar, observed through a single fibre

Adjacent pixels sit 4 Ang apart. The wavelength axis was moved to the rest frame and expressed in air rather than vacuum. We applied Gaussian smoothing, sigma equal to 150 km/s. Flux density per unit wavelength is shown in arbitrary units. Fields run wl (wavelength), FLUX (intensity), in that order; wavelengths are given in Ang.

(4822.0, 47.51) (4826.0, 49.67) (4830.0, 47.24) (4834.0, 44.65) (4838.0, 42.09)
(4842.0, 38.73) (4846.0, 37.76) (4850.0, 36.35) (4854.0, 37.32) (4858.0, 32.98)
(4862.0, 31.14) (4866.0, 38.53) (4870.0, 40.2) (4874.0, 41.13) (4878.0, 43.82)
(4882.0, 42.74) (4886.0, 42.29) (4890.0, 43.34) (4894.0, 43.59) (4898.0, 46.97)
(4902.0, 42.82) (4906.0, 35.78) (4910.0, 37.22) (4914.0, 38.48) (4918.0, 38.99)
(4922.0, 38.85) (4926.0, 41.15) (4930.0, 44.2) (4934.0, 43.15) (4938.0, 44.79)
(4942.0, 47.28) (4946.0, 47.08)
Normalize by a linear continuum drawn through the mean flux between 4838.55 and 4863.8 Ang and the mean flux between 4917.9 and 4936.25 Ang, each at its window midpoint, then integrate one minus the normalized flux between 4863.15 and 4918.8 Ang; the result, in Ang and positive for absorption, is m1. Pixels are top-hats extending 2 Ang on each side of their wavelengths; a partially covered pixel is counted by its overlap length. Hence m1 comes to -3.0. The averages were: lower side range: 36.1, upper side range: 41.6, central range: 41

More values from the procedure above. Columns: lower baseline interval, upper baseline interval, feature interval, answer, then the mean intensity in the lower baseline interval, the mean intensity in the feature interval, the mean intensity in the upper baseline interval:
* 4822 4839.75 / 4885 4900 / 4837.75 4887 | 7.0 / 46.1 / 38.7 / 44.2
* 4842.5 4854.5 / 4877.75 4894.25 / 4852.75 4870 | 1.7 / 37.3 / 35.5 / 43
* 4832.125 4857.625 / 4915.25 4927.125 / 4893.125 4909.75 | -1.0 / 39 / 41.7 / 39.5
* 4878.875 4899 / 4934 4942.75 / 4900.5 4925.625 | 3.2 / 43.6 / 38.8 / 45.2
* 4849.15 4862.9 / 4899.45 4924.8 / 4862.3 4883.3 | -2.6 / 34.6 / 40.4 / 38.9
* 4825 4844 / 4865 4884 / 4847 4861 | 2.4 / 44.2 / 35.4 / 41.4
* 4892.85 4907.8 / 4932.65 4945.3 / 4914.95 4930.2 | 1.3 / 42.3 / 40.2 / 45.4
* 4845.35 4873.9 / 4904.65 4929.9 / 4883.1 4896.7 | -2.0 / 36.6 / 43.3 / 38.9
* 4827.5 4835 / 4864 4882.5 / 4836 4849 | 1.6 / 46.4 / 39.3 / 41.2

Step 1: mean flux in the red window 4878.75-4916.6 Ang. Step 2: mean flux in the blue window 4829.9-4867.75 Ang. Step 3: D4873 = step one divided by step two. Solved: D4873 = 1.09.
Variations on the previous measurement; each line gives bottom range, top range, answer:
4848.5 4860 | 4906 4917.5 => 1.06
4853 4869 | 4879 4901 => 1.24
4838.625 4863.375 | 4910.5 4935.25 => 1.12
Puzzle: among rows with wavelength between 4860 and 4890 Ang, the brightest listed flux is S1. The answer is 43.82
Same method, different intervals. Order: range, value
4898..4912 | 46.97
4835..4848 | 42.09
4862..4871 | 40.2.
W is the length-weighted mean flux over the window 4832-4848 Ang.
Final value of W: 40.8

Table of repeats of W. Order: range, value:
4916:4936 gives 41.3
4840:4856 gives 37.5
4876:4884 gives 43.3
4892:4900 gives 45.3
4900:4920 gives 38.7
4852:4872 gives 36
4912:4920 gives 38.7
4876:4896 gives 43.2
